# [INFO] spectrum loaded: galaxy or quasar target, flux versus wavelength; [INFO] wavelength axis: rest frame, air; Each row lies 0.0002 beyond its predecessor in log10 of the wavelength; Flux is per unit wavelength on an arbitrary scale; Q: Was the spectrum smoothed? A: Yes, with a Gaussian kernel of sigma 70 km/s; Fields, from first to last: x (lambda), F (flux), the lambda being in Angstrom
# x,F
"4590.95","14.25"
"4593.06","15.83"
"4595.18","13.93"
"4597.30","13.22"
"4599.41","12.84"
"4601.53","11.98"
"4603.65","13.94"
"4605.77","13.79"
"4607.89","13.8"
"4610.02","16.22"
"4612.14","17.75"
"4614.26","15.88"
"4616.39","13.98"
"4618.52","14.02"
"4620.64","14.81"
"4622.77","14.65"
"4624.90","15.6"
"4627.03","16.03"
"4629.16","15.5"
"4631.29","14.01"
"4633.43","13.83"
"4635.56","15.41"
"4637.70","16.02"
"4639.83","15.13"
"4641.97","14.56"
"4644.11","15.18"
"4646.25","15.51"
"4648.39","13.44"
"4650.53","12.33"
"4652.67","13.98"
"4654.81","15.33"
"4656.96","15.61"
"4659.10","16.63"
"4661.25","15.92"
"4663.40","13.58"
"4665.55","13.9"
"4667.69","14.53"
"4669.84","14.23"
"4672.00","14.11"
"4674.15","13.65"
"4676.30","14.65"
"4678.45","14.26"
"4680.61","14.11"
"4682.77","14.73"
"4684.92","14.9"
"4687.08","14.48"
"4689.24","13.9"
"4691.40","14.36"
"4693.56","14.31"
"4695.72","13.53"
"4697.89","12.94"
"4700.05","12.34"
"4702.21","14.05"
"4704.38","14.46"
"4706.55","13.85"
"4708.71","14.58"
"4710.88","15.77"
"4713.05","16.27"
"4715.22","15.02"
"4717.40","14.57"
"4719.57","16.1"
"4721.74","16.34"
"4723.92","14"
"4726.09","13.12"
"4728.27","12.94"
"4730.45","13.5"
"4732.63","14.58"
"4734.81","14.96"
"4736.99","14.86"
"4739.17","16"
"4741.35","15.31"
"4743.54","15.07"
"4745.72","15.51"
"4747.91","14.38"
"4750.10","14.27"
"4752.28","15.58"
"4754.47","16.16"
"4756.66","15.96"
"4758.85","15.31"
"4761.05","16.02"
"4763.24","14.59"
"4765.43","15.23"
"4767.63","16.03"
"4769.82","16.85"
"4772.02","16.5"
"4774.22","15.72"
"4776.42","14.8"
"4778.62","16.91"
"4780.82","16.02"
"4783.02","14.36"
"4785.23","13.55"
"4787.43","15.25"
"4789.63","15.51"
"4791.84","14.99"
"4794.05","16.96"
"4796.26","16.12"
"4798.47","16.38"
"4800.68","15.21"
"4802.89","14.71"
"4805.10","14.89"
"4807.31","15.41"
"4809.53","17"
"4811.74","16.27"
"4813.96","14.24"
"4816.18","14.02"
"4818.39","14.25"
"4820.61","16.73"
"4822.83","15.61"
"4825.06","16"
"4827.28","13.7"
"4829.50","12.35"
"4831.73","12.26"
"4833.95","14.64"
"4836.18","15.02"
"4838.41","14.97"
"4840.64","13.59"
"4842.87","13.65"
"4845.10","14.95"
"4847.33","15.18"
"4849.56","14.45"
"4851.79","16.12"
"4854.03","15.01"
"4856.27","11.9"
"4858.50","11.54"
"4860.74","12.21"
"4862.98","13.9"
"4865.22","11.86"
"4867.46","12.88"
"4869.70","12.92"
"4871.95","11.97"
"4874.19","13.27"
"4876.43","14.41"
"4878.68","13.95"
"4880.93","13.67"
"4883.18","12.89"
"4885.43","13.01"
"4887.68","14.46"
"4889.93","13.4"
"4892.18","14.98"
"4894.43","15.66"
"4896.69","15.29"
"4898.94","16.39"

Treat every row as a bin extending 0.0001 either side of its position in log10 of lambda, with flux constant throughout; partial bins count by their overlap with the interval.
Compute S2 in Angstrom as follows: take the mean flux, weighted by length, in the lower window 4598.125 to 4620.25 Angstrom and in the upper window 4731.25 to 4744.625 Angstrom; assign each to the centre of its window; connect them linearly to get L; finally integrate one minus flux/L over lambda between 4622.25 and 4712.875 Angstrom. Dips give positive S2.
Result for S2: 1.16 Angstrom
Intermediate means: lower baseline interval 14.4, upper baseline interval 15.1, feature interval 14.5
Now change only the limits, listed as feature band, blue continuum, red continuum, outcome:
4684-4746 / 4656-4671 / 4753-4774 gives 3.5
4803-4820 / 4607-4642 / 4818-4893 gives -1.3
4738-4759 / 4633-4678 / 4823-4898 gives -1.6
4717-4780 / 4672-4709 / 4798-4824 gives -2.3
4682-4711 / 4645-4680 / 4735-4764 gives 1.4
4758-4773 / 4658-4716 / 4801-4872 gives -1.5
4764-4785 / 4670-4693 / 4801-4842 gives -1.6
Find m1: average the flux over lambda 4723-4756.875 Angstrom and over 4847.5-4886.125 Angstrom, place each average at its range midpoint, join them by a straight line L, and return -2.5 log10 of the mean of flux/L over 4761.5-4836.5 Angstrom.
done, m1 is -0.09 mag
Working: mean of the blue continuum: 14.7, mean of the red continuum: 13.3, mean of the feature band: 15.2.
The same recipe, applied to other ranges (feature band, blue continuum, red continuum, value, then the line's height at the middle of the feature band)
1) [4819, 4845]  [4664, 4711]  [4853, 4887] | -0.09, 13.3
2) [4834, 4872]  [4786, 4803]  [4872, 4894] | 0.05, 14.4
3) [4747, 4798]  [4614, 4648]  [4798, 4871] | -0.07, 14.5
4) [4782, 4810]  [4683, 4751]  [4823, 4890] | -0.10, 14.1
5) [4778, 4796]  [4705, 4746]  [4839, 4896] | -0.08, 14.3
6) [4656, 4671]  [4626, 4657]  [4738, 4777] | 0.00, 14.9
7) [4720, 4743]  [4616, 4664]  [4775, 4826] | 0.04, 15.2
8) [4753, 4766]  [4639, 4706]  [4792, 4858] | -0.07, 14.6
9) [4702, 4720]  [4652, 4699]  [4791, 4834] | -0.03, 14.6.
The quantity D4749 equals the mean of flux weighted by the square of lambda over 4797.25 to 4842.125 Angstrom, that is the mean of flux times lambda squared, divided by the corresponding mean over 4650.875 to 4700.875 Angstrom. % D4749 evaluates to 1.1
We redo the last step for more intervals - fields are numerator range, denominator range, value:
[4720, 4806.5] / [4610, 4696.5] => 1.09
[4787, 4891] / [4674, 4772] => 1.02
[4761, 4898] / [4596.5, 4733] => 1.08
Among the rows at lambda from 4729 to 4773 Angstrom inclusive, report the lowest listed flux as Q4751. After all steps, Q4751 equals 13.5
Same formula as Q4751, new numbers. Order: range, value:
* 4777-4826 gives 13.55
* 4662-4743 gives 12.34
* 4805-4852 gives 12.26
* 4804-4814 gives 14.24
